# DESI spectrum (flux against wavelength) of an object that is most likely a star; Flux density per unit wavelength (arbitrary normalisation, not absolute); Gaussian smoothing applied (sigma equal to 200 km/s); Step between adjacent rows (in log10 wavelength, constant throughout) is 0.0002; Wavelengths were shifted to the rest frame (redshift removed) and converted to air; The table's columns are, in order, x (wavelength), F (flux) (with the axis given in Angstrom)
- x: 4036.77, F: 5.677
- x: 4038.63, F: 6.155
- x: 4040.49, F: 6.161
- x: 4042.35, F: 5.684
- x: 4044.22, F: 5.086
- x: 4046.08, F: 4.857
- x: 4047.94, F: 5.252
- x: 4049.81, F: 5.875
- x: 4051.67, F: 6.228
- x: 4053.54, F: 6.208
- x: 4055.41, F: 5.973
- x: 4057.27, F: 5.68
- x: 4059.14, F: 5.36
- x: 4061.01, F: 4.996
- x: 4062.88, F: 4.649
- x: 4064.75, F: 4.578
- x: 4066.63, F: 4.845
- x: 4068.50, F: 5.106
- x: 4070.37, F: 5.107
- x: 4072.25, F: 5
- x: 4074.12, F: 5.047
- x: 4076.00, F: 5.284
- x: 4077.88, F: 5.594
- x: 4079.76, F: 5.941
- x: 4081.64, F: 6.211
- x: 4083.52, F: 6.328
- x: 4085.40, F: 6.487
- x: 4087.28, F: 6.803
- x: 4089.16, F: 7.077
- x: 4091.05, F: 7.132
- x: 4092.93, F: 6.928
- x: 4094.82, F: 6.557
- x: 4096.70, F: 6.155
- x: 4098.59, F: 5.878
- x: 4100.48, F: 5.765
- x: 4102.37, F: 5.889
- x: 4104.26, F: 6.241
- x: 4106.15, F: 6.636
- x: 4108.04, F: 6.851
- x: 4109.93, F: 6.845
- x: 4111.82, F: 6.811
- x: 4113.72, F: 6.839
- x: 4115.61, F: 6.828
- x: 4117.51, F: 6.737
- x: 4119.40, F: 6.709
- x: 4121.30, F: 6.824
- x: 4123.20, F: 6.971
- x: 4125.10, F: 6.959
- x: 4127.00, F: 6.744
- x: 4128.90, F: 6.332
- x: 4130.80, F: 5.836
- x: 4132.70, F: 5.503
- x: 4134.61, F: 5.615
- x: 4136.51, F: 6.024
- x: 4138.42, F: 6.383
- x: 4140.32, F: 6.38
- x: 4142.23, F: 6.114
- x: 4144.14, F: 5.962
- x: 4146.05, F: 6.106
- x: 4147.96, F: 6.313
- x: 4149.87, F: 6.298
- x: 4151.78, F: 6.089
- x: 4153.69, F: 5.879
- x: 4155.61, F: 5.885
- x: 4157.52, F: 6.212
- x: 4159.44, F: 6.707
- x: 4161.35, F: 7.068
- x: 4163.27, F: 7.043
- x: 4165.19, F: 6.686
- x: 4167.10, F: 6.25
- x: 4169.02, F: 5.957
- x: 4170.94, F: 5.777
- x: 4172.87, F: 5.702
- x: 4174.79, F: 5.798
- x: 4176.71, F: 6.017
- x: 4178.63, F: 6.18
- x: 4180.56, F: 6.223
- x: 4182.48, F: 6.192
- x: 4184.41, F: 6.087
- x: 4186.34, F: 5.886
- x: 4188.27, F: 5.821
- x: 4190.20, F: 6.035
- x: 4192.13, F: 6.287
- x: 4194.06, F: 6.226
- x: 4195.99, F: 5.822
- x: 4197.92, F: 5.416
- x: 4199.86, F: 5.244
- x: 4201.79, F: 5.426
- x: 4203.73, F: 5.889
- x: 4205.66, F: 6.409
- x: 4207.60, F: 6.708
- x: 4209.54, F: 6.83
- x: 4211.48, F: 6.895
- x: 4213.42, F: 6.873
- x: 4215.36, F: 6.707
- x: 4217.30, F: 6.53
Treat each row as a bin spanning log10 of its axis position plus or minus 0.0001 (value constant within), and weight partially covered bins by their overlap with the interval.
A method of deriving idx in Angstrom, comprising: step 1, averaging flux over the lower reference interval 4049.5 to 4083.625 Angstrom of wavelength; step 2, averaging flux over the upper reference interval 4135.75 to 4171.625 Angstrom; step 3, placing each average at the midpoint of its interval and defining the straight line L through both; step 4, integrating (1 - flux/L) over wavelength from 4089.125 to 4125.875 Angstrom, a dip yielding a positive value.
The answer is -4.93 Angstrom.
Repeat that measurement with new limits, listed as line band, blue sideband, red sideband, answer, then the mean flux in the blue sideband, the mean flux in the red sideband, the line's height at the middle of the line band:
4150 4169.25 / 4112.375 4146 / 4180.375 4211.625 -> -0.5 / 6.39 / 6.06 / 6.24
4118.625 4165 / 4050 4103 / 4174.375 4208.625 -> -3.3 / 5.82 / 5.99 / 5.91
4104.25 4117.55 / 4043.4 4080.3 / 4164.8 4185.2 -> -2.6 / 5.33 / 6.06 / 5.65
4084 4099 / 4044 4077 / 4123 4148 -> -2.6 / 5.29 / 6.21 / 5.67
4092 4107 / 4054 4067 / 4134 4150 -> -1.6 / 5.21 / 6.14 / 5.65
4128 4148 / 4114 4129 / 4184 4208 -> 1.7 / 6.79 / 5.92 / 6.6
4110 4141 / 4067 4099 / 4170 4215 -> -2.2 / 6.02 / 6.08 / 6.05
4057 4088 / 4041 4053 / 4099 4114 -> 2.5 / 5.54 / 6.45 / 5.93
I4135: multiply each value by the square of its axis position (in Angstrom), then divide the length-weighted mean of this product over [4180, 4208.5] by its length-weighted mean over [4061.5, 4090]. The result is 1.13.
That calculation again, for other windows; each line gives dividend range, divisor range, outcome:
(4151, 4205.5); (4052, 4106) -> 1.09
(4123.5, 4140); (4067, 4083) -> 1.18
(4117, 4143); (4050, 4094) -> 1.13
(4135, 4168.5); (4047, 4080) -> 1.23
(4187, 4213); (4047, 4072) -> 1.22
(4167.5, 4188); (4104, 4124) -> 0.91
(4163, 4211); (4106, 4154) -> 0.97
